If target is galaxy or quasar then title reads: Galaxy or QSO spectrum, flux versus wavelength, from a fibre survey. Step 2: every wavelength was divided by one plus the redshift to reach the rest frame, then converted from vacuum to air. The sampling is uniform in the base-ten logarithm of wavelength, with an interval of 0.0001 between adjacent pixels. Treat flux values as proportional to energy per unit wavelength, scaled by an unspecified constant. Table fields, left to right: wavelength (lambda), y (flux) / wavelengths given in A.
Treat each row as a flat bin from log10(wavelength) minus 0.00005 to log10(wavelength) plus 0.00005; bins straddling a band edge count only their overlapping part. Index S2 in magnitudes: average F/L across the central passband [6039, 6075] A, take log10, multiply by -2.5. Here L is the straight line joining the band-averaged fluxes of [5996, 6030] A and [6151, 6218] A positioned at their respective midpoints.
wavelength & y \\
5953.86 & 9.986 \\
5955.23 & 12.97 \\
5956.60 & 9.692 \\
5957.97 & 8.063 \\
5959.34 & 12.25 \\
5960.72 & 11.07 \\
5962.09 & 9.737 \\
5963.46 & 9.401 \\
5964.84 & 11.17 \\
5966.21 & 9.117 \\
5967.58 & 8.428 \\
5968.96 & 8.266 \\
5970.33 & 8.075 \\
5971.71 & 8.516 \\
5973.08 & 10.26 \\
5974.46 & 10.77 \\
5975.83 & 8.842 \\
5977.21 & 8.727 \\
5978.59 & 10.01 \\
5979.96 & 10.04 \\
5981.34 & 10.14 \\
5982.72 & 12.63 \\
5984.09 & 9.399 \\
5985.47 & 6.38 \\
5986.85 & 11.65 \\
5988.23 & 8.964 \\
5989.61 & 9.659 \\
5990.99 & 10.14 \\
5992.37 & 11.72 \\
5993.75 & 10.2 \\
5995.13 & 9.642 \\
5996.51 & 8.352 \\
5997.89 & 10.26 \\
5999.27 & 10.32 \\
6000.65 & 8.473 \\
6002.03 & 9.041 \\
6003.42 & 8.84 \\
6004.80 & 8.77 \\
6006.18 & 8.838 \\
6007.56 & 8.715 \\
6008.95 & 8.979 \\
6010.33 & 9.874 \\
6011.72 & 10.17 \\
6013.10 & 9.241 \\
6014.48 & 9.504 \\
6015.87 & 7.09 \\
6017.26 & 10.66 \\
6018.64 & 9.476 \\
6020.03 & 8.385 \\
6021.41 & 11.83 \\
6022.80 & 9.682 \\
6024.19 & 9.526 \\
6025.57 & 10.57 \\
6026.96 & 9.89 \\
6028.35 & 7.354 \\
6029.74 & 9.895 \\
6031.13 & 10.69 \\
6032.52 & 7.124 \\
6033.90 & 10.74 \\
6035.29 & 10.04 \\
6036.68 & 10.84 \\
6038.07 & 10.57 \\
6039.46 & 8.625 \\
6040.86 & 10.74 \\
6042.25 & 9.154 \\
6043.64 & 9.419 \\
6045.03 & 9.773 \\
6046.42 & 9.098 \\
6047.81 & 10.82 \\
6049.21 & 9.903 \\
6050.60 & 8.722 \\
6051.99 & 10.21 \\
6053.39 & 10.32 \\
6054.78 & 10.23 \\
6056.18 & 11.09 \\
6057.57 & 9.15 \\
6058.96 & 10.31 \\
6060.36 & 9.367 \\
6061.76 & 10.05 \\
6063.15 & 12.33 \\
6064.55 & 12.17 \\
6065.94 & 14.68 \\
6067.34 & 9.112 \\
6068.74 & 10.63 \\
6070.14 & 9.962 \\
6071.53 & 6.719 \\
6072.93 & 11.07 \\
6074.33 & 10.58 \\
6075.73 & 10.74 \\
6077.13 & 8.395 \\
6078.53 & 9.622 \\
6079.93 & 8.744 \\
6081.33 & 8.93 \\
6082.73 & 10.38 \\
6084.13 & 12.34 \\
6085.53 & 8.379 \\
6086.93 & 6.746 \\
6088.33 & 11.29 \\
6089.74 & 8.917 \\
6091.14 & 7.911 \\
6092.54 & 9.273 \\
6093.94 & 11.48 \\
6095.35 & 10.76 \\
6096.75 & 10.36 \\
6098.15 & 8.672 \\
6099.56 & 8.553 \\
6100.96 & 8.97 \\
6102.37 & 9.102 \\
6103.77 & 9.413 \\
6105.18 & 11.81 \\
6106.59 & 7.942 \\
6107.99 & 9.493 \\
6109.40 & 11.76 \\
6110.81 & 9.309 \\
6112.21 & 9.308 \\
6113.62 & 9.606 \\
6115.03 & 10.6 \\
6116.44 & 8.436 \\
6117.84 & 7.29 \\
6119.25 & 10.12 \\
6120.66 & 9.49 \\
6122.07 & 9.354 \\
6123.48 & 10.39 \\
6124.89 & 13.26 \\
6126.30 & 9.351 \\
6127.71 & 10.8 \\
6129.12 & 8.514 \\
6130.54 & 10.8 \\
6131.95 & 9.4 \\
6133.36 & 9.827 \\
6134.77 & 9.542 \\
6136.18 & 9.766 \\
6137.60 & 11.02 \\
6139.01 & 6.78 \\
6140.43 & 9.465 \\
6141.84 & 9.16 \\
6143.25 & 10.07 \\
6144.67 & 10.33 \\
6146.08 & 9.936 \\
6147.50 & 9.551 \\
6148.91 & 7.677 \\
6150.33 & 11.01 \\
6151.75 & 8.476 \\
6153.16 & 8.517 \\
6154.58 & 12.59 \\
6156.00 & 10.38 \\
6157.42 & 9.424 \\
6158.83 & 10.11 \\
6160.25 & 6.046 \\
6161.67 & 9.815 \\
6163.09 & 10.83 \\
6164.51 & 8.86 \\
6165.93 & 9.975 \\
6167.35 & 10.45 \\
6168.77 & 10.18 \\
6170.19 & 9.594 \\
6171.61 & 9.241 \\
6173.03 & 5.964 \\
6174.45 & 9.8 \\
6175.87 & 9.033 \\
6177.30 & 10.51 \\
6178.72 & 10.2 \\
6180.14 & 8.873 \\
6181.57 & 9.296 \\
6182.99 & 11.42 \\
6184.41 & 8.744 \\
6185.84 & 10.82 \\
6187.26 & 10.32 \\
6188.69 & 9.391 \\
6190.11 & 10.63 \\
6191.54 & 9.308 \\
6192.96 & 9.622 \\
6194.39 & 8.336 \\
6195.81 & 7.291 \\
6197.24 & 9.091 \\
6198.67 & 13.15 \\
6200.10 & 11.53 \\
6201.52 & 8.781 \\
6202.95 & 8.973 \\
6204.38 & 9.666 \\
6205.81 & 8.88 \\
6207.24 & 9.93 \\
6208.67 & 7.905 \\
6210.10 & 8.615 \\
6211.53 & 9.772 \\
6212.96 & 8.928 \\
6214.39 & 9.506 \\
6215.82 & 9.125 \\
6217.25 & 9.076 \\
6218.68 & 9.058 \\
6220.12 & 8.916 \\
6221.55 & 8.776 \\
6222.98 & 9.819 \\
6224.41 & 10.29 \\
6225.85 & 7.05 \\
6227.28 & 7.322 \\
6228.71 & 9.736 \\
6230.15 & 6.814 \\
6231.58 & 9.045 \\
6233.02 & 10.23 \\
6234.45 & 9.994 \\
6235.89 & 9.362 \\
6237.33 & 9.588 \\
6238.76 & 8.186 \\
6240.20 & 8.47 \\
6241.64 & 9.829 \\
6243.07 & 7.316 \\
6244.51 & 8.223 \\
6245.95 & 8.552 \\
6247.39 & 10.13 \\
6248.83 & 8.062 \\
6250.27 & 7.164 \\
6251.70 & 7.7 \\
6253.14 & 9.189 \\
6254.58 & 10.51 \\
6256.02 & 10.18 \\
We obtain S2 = -0.09 mag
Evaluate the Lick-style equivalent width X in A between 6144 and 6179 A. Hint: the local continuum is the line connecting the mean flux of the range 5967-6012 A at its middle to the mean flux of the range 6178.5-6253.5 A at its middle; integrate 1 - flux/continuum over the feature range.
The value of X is -1.1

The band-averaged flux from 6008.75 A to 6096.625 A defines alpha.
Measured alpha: 9.85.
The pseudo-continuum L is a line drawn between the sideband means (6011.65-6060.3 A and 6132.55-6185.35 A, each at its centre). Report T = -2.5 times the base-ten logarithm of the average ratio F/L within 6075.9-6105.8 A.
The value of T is 0.01 mag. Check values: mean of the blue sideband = 9.73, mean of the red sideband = 9.53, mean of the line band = 9.54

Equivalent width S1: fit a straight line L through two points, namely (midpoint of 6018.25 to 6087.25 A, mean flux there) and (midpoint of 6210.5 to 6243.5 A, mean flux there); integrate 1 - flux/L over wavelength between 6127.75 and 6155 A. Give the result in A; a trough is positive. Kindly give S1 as -0.46 A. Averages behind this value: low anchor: 9.92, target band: 9.6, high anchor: 8.98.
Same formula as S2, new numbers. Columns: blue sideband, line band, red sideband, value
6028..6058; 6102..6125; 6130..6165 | -0.010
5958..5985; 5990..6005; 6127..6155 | 0.011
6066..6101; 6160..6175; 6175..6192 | 0.068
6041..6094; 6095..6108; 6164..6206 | 0.041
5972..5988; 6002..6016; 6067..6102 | 0.078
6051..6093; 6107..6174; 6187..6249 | -0.002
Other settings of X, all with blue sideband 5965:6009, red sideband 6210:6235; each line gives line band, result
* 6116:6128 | -0.8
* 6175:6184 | -0.7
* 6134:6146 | -0.5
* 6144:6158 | -1.0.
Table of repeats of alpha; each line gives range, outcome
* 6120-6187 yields 9.68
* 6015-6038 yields 9.64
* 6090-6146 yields 9.68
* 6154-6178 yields 9.56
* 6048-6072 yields 10.3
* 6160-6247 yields 9.27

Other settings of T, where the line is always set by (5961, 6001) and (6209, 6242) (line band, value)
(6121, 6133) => -0.10 mag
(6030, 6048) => -0.03 mag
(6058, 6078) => -0.11 mag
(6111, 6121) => 0.00 mag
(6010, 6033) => 0.01 mag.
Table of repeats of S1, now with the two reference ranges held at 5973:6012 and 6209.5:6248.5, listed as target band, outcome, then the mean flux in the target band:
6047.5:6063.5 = -1.18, 10.1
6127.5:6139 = -0.63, 9.73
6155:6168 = -0.66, 9.61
